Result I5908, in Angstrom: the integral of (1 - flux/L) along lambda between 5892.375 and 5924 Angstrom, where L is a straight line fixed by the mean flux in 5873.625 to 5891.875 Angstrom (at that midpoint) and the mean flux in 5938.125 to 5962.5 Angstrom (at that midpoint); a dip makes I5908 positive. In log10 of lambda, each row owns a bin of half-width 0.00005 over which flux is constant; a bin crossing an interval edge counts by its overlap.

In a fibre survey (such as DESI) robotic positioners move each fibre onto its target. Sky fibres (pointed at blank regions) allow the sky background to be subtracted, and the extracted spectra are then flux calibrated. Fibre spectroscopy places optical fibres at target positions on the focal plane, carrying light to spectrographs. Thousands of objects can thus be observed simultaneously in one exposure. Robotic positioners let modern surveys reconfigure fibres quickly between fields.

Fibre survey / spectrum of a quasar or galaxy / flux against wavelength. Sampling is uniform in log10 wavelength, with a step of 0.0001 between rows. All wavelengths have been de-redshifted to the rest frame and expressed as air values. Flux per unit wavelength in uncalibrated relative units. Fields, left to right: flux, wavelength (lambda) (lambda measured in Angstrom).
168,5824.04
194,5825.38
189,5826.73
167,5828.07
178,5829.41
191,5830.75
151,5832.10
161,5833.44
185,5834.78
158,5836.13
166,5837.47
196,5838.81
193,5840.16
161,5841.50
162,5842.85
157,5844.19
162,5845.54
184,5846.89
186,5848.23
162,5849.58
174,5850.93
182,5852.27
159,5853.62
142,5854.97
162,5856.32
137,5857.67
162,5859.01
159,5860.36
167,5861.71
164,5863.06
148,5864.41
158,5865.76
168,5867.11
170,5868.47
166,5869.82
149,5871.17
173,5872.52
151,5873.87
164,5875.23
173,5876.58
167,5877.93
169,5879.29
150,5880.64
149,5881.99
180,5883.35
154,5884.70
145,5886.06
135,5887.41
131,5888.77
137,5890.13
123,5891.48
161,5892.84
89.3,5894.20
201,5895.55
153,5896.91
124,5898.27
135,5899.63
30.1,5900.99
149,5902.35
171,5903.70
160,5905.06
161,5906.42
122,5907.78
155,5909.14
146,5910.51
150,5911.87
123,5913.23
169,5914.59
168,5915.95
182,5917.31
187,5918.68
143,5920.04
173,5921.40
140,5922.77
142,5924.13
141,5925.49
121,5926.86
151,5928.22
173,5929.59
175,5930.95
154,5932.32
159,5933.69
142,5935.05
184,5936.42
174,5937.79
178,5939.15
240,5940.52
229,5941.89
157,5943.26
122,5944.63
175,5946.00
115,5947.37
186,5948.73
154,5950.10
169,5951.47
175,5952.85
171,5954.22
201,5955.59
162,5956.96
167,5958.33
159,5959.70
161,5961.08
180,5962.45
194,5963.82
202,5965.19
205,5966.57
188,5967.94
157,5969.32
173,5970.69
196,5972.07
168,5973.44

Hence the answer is 2.5 Angstrom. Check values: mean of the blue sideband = 152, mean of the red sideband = 172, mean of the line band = 147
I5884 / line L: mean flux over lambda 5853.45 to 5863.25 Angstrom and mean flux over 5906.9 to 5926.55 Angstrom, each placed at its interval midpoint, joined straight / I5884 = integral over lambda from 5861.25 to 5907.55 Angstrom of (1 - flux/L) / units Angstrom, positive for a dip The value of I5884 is 1.2 Angstrom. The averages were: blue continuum 156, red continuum 152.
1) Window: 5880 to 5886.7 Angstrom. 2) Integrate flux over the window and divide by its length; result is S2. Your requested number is 156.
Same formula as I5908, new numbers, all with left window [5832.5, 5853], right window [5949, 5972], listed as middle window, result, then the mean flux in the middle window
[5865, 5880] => 0.80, 164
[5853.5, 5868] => 1.34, 157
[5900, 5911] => 2.40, 137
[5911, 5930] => 2.29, 154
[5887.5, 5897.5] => 1.87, 142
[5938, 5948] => 0.12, 174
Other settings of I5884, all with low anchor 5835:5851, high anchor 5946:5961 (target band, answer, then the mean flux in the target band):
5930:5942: -0.9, 179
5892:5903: 2.5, 130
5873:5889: 1.3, 157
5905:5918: 1.2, 153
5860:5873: 0.7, 162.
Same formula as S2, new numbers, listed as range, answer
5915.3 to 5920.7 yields 170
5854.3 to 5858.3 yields 147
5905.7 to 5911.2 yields 146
